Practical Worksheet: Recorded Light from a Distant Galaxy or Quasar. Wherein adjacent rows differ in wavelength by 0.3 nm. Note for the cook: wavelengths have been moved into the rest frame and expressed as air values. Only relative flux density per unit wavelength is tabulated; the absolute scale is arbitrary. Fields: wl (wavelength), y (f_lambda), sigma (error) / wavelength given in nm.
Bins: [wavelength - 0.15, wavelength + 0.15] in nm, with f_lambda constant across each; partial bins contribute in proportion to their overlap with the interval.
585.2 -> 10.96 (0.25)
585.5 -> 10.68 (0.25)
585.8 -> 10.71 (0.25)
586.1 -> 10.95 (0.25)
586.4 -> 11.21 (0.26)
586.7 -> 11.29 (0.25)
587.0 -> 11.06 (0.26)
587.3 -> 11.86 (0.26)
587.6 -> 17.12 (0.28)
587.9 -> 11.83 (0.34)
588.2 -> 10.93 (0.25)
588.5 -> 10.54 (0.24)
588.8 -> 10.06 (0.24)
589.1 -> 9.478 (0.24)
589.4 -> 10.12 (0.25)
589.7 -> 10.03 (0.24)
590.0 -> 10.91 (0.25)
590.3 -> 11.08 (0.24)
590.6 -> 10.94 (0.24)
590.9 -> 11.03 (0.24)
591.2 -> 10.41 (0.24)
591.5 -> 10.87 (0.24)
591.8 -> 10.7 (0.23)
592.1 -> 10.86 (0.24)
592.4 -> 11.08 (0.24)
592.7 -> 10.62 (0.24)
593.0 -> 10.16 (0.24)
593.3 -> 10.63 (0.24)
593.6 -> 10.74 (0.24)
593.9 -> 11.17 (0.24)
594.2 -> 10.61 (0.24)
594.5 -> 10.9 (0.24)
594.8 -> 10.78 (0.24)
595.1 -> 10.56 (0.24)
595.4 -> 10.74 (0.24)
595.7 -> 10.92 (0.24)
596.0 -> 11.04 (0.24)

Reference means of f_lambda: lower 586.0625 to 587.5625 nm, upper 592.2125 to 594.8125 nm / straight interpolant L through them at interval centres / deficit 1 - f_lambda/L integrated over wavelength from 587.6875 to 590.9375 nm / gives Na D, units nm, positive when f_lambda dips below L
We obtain 0.18 nm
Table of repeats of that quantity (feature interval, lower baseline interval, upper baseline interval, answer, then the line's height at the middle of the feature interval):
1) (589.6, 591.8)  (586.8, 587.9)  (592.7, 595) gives 0.20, 11.8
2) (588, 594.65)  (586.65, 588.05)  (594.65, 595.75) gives 0.60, 11.7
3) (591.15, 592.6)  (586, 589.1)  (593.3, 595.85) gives 0.04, 11.1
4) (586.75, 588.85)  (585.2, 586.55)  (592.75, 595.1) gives -0.22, 10.8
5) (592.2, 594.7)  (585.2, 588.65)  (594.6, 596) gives 0.05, 11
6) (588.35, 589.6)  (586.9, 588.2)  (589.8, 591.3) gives 0.19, 11.9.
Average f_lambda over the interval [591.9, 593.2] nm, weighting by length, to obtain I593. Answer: 10.7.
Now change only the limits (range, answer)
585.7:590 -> 11.2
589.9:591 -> 11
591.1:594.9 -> 10.7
